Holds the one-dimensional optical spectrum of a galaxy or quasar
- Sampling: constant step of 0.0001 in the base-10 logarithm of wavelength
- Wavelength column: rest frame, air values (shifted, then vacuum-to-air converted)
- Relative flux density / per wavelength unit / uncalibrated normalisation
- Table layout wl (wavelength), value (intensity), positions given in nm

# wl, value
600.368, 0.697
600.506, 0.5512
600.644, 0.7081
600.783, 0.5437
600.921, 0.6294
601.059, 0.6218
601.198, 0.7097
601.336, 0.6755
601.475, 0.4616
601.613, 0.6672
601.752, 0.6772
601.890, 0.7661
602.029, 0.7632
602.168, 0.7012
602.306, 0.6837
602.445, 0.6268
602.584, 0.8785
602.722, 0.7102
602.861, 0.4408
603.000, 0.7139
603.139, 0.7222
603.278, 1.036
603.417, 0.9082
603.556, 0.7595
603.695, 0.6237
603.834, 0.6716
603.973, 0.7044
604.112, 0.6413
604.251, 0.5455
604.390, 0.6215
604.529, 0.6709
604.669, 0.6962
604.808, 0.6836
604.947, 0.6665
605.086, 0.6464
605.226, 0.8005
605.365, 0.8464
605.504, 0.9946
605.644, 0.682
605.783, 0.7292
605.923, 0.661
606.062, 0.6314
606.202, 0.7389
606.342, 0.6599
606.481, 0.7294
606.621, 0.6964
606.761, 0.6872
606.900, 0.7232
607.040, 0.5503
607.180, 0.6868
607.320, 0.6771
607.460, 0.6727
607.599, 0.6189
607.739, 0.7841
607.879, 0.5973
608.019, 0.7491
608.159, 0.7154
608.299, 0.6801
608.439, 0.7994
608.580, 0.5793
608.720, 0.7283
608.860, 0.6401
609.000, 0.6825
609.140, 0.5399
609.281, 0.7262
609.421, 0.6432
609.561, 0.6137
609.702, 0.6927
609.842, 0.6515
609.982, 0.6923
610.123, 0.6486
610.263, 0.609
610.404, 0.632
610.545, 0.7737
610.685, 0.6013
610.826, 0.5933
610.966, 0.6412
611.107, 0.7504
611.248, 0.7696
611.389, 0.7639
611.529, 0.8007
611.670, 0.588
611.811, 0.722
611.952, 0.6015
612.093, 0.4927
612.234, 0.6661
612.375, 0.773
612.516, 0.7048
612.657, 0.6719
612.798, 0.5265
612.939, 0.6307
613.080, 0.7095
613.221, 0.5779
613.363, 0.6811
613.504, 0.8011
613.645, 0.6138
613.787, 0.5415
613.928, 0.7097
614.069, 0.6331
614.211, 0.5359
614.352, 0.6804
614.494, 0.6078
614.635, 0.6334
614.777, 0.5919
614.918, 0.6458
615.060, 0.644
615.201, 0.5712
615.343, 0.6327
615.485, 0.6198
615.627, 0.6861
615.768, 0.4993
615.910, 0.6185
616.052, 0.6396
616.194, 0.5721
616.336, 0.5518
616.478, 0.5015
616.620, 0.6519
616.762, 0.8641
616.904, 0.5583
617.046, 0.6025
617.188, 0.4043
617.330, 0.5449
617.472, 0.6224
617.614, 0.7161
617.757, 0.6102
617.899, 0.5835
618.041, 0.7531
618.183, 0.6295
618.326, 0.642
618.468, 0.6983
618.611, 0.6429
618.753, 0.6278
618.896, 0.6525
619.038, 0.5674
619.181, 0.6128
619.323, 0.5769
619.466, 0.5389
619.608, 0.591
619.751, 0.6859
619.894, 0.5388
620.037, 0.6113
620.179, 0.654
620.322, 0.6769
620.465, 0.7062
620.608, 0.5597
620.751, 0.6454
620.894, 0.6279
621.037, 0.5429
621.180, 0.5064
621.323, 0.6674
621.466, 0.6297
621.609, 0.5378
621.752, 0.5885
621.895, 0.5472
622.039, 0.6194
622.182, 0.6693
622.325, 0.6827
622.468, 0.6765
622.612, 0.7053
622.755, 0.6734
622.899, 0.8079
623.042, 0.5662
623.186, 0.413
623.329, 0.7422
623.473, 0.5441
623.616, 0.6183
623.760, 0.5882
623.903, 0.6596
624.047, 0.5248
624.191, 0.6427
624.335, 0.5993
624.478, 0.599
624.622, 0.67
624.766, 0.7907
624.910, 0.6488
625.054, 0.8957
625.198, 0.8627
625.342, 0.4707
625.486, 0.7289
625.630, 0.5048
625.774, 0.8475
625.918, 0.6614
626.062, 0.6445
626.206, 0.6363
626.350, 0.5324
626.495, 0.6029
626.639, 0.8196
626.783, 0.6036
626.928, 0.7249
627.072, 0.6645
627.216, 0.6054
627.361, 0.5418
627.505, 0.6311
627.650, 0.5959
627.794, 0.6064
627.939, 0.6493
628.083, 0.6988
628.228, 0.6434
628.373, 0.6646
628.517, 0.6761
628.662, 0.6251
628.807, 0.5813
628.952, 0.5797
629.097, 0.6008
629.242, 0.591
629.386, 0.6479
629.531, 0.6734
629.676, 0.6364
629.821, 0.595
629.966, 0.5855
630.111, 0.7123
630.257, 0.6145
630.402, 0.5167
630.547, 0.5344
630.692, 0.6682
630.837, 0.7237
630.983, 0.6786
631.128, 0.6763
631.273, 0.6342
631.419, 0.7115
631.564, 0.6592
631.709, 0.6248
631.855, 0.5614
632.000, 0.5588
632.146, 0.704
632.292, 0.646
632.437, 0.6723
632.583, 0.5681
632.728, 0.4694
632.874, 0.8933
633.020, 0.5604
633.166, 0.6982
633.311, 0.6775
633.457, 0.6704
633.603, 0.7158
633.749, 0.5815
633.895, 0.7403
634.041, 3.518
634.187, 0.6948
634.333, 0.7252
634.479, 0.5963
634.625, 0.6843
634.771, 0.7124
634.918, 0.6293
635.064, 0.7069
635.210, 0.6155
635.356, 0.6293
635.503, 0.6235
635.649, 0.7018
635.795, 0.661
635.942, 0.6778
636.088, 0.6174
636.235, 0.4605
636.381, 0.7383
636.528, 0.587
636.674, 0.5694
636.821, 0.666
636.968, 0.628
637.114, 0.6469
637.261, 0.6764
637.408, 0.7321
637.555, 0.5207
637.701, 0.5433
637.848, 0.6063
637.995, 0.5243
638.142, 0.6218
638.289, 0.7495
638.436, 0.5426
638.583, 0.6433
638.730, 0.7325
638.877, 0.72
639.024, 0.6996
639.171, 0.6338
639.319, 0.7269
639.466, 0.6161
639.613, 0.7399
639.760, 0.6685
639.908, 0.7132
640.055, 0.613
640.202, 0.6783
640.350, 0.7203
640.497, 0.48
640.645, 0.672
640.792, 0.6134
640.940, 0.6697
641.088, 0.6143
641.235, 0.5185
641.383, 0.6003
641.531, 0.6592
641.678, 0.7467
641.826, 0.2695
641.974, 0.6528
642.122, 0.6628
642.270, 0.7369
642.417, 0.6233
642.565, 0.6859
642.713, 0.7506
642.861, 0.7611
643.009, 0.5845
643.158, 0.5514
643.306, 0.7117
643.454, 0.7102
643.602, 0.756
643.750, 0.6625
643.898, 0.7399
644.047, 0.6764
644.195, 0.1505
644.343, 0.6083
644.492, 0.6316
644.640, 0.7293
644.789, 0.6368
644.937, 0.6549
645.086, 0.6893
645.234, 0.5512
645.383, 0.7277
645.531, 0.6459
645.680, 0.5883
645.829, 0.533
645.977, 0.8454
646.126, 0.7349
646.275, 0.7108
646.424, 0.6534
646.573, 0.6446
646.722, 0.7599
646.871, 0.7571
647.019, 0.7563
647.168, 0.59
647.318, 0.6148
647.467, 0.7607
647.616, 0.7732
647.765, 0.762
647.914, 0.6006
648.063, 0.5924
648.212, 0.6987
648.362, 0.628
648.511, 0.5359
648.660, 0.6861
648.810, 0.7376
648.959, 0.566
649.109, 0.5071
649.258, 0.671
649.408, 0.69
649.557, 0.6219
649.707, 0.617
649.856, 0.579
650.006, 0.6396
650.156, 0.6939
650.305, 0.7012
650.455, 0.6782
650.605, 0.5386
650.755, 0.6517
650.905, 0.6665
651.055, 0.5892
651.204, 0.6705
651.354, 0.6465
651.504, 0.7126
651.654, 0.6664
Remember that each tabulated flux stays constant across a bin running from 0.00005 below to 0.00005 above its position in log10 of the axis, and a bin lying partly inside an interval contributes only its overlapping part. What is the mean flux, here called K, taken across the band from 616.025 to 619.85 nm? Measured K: 0.616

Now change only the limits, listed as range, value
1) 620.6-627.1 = 0.642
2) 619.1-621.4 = 0.609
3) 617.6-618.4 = 0.651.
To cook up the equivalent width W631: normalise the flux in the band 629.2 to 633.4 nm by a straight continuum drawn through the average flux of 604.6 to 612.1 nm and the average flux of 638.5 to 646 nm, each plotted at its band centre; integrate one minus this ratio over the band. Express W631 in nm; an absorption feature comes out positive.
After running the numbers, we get 0.13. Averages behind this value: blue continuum 0.686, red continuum 0.646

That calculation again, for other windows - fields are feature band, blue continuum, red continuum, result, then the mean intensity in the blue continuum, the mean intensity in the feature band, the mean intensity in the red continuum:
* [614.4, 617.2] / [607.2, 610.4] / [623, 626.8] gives 0.21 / 0.67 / 0.61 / 0.646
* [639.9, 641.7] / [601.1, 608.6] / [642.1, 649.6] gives 0.09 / 0.7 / 0.633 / 0.66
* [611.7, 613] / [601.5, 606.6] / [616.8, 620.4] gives 0.03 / 0.712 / 0.642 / 0.616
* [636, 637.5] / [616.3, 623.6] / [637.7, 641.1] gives 0.03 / 0.619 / 0.631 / 0.65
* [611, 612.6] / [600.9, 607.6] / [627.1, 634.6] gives 0.01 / 0.697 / 0.692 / 0.695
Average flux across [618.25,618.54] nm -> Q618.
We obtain 0.668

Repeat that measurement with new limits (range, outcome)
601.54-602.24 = 0.714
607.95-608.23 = 0.732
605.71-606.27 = 0.69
